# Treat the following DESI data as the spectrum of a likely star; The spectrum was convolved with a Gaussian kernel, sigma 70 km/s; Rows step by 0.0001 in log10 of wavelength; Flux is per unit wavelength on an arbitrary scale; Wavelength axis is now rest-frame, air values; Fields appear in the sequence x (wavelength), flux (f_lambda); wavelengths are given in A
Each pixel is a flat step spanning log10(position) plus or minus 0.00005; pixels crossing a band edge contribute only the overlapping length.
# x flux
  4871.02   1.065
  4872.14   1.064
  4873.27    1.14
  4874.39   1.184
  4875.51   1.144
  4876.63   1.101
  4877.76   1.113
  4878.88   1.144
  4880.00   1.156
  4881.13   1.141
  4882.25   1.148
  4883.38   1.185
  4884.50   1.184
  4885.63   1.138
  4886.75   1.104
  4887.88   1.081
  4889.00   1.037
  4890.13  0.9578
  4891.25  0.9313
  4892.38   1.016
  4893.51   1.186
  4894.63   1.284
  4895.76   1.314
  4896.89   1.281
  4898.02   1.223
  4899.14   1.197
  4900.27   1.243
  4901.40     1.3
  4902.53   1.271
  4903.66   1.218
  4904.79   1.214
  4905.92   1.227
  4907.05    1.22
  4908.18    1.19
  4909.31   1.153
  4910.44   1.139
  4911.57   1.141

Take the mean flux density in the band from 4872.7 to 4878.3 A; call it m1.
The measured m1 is 1.13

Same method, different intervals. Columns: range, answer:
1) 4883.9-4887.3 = 1.14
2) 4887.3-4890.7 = 1.03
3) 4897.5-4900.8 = 1.22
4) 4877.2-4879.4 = 1.13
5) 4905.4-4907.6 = 1.22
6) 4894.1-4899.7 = 1.26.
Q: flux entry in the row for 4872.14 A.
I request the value 1.064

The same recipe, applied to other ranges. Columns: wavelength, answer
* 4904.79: 1.214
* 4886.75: 1.104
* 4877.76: 1.113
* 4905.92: 1.227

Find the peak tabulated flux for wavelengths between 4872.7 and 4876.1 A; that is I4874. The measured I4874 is 1.184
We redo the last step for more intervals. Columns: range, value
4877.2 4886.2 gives 1.185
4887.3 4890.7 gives 1.081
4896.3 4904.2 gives 1.3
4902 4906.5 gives 1.271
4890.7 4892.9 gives 1.016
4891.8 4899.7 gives 1.314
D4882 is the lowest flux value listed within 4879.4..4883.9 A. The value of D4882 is 1.141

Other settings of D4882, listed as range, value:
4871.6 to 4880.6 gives 1.064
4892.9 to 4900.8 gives 1.186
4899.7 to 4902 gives 1.243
